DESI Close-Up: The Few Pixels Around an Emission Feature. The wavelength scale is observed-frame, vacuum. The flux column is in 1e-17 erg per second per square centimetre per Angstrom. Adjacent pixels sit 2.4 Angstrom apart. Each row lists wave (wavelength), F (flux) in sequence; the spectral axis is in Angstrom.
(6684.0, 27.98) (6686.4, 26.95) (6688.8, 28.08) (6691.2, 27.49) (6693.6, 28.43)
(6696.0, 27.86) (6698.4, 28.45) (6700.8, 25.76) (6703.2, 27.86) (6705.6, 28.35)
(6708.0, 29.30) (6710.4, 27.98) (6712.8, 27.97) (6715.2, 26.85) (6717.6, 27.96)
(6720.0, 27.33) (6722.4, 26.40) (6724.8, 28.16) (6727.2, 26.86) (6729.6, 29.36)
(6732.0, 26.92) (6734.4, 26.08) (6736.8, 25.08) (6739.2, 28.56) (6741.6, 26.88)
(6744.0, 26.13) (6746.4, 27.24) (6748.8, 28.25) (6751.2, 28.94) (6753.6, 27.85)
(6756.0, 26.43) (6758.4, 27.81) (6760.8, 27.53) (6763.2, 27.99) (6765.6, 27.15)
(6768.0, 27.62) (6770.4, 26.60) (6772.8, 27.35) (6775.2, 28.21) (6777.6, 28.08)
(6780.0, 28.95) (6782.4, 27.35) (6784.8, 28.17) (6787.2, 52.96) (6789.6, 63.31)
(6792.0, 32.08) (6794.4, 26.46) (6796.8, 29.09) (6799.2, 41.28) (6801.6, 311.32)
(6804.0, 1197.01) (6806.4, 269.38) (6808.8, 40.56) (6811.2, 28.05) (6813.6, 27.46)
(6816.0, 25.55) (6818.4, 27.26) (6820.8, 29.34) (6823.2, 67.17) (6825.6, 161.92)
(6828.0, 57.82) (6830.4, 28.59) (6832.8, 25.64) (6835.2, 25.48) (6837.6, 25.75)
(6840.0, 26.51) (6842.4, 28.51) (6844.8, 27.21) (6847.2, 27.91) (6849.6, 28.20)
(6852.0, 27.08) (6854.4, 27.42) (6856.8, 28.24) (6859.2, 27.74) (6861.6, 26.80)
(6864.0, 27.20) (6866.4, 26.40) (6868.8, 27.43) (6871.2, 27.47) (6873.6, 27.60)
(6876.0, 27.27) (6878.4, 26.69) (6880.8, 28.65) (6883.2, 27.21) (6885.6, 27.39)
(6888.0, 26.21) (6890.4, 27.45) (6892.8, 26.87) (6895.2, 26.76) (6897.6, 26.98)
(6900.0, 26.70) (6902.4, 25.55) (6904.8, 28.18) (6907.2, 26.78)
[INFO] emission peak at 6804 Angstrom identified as Halpha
